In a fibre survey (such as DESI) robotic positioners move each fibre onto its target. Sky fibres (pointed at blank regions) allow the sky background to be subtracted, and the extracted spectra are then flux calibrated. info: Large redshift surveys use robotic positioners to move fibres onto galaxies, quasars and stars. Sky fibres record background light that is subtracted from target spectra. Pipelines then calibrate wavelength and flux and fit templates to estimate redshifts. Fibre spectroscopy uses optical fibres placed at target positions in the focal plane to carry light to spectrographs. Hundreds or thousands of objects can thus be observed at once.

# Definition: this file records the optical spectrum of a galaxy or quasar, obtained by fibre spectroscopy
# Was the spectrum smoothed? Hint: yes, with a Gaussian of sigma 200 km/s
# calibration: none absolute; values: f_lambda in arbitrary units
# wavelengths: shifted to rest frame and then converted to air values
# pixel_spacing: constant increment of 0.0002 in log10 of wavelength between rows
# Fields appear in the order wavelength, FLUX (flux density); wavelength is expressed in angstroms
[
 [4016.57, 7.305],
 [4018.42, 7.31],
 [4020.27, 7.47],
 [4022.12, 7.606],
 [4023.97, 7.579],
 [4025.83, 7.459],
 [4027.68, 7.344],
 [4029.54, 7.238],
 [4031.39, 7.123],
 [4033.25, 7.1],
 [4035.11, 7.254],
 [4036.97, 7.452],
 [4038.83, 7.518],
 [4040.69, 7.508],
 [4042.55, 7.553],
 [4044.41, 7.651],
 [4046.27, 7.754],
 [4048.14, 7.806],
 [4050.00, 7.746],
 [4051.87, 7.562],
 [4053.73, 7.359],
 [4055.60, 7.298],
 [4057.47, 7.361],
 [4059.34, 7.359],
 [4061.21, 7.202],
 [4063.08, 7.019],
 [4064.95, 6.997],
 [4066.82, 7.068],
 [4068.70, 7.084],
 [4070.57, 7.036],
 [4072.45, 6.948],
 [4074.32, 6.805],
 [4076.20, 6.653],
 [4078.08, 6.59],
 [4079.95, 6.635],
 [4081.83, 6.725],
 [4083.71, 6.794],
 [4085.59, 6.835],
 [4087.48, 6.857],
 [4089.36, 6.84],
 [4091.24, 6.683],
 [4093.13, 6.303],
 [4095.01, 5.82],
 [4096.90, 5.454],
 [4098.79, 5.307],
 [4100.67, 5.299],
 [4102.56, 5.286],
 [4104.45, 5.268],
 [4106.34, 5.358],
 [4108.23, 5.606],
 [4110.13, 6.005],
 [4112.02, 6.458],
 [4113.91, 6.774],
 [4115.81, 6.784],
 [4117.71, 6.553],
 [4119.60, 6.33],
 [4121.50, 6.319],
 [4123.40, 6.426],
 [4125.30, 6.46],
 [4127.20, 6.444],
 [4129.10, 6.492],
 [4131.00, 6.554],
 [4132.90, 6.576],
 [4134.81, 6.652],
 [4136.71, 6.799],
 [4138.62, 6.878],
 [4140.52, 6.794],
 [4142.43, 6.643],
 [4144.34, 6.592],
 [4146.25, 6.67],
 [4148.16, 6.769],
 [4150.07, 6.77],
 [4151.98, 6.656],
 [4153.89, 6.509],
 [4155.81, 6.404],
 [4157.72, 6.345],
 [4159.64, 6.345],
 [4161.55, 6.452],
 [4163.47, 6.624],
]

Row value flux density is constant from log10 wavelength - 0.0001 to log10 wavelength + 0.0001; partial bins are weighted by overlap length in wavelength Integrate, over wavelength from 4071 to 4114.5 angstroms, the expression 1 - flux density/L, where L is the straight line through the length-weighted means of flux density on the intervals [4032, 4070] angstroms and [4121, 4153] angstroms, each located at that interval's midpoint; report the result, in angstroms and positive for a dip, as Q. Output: 4.84 angstroms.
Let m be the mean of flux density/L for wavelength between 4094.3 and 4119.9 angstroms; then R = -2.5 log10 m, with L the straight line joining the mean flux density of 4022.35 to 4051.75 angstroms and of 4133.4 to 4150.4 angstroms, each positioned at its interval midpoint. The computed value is 0.19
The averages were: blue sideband 7.48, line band 5.87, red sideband 6.72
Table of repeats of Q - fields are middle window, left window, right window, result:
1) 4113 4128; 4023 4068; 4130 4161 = 0.7 angstroms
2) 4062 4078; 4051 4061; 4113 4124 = 0.6 angstroms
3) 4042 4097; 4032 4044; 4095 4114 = -3.7 angstroms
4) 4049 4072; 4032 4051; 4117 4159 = 0.3 angstroms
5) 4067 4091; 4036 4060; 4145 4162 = 1.4 angstroms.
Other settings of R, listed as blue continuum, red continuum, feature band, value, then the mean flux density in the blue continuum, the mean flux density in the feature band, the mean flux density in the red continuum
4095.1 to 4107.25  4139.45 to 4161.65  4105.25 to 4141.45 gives -0.091 mag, 5.36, 6.43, 6.59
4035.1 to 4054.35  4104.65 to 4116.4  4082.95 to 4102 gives 0.053 mag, 7.58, 6.19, 6.09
